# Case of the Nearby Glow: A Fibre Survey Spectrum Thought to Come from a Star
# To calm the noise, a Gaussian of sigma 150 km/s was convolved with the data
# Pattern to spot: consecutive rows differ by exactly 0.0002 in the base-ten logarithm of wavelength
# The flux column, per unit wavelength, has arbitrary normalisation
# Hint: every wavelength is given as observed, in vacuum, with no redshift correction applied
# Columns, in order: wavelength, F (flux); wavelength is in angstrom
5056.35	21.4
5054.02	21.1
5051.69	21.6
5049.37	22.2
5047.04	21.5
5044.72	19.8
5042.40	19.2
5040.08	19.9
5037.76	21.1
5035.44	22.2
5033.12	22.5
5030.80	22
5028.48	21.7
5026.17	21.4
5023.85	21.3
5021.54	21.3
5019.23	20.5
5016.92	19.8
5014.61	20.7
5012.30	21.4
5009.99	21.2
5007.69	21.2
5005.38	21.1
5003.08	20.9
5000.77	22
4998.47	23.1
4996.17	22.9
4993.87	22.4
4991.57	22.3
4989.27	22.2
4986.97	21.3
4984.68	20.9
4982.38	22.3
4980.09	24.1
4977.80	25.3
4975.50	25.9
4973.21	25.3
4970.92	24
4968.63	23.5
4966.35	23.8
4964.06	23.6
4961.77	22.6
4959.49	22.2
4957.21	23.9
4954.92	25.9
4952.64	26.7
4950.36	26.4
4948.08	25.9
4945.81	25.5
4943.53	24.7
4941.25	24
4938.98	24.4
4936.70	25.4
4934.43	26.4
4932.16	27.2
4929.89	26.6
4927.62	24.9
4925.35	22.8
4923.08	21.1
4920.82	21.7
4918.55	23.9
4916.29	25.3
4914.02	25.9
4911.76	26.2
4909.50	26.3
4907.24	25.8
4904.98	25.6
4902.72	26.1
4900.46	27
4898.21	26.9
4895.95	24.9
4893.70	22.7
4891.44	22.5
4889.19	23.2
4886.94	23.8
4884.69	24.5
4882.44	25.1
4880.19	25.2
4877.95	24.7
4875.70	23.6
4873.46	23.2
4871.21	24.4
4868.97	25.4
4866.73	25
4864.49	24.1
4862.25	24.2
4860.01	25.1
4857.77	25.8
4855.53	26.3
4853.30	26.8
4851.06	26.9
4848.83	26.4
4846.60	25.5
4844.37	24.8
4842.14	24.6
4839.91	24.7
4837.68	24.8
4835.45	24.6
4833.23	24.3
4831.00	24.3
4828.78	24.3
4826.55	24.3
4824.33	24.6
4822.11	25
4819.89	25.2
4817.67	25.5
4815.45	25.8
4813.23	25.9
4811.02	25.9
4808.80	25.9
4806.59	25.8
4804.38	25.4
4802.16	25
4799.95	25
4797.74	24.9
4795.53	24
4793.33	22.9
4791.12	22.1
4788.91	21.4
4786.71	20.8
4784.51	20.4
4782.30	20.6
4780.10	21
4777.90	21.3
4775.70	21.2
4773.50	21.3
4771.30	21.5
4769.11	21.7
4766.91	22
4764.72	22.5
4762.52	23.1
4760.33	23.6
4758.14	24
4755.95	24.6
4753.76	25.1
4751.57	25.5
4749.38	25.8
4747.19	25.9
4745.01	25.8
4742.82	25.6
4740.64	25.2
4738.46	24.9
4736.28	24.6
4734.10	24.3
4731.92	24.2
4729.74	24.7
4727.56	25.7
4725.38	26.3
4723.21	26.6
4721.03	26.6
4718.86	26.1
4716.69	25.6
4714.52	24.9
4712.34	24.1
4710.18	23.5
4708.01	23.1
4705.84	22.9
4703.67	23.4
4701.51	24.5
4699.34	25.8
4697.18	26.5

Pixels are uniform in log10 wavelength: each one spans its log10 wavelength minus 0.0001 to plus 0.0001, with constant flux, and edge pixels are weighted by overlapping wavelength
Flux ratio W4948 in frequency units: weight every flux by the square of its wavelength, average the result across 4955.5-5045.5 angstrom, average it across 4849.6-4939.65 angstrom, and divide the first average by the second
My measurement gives 0.93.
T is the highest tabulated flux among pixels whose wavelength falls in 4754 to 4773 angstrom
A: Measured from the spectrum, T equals 24.6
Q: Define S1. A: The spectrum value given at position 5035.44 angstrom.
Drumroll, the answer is 22.2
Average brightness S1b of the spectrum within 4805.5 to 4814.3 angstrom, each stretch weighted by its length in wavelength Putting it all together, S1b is 25.9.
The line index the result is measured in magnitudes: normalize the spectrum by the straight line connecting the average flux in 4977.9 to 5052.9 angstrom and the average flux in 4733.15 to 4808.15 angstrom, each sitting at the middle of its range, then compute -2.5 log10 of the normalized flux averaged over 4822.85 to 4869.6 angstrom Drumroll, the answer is -0.10 mag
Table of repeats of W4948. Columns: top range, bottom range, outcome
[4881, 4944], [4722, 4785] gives 1.12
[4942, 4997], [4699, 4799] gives 1.10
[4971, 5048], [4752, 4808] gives 1.05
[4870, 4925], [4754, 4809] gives 1.13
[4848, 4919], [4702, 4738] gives 1.08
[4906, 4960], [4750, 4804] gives 1.17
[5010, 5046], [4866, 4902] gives 0.91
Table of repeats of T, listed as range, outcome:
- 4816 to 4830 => 25.5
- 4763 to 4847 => 25.9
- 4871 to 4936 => 27.2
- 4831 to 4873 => 26.9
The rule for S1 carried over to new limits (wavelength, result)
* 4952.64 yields 26.7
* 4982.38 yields 22.3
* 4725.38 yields 26.3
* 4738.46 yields 24.9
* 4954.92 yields 25.9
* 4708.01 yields 23.1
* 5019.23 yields 20.5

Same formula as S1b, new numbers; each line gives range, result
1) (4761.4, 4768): 22.5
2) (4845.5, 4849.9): 26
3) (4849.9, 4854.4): 26.8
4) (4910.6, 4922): 24.6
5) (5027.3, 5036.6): 22.1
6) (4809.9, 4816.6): 25.9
